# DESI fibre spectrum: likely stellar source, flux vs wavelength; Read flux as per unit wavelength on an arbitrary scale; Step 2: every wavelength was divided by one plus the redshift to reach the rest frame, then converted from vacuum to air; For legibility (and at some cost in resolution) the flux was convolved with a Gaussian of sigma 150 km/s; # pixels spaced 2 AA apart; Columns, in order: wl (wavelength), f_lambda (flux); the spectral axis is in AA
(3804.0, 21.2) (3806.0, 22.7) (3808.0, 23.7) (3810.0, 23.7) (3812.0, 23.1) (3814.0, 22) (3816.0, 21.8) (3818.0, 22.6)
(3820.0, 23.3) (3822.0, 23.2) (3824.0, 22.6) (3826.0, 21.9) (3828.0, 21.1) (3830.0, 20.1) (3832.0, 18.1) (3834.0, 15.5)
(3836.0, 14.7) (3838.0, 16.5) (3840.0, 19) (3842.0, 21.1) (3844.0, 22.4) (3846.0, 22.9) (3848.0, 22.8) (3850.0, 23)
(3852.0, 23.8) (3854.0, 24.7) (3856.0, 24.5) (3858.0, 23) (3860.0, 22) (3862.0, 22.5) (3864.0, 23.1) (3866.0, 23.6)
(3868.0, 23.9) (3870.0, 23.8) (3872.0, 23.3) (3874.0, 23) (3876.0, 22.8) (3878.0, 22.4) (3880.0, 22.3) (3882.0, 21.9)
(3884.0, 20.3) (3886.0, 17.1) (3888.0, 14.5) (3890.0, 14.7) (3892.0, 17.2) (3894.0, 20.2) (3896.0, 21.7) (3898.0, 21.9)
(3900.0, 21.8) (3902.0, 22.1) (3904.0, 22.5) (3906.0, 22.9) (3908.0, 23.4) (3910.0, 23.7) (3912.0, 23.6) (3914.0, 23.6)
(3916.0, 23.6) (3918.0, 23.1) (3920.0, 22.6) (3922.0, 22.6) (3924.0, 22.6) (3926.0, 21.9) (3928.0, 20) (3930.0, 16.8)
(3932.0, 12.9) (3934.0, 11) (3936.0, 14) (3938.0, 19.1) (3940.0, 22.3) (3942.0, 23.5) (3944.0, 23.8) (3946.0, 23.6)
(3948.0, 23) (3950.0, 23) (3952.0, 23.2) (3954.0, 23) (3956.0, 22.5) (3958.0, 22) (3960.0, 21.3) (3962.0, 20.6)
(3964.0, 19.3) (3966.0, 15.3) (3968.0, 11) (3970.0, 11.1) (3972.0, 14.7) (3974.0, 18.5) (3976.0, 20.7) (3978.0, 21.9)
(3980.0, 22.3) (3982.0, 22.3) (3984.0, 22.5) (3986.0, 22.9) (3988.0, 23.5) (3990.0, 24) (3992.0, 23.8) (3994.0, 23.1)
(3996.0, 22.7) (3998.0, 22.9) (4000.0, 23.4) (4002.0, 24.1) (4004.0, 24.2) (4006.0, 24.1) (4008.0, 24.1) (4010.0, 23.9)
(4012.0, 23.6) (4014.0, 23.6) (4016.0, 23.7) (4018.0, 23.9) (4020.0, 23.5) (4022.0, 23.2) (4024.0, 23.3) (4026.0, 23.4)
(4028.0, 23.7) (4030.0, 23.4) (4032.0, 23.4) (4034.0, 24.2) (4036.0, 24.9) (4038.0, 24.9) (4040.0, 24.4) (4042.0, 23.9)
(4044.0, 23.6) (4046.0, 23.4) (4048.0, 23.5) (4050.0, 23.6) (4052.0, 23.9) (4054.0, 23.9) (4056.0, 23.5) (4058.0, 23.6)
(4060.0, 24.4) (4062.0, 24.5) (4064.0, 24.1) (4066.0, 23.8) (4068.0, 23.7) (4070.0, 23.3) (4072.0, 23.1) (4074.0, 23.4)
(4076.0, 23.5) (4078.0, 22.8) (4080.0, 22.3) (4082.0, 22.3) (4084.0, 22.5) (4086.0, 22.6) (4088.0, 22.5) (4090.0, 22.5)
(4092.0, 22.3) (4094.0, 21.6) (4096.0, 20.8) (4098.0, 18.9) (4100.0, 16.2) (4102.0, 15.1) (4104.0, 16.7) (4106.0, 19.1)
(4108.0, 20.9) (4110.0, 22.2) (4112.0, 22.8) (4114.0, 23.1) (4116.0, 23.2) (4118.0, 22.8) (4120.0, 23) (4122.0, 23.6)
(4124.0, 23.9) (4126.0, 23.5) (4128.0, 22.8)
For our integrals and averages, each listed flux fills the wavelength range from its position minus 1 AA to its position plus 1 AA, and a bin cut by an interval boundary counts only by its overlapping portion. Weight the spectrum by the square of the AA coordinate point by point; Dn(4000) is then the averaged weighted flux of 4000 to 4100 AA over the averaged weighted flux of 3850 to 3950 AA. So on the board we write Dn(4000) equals 1.17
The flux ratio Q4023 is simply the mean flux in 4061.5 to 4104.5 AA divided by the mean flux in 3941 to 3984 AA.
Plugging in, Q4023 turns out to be 1.07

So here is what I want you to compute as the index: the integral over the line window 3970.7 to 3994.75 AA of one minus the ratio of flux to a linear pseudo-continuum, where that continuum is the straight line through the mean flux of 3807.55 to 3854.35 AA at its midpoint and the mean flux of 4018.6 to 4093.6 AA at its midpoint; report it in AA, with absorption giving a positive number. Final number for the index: 1.3 AA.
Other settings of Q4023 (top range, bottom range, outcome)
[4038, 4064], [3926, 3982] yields 1.23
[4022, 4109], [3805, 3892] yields 1.05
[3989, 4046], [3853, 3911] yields 1.09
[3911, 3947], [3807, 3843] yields 0.99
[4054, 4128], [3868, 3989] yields 1.07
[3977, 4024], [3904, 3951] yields 1.10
